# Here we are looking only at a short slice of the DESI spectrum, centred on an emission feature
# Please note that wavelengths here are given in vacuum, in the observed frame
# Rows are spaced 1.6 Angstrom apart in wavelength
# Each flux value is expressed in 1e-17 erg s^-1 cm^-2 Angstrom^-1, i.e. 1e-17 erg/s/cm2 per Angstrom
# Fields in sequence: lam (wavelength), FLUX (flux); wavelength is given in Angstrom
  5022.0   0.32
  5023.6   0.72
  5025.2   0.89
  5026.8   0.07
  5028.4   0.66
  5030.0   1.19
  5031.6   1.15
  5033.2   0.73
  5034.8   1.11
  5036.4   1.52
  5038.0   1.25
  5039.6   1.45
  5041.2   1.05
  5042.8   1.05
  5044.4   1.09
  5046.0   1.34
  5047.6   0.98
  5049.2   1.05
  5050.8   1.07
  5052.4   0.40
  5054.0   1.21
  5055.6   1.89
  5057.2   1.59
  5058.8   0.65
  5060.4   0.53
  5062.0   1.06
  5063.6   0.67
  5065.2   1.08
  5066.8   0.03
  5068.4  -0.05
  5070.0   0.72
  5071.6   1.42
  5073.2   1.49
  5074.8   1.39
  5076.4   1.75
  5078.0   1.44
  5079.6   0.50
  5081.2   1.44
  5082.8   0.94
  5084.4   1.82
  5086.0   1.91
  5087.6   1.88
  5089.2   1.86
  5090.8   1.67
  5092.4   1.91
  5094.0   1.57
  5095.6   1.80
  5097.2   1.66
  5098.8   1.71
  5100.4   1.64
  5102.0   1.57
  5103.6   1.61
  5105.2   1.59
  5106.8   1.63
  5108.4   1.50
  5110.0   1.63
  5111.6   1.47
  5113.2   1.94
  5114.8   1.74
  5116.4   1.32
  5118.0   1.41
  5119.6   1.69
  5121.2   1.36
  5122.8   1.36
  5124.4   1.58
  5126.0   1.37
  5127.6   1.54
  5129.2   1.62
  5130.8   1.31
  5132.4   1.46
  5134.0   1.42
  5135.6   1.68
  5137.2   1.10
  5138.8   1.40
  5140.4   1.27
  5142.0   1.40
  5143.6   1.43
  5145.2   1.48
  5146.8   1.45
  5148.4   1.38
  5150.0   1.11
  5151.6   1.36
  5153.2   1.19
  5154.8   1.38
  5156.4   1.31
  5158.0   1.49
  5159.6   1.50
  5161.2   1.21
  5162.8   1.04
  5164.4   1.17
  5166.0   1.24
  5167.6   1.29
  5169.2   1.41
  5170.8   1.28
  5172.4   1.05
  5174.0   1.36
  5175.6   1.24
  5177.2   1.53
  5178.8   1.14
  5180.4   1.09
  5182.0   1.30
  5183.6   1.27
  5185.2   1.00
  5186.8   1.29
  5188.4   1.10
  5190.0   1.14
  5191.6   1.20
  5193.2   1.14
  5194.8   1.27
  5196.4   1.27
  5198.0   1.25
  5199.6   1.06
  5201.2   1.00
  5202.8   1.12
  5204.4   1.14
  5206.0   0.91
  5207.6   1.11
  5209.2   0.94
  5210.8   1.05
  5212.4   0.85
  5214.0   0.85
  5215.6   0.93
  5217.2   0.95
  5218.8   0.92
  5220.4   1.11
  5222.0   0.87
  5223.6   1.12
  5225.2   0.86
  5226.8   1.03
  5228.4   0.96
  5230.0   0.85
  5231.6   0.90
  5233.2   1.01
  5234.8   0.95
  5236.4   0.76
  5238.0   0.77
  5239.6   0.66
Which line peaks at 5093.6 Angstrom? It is Lyman alpha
